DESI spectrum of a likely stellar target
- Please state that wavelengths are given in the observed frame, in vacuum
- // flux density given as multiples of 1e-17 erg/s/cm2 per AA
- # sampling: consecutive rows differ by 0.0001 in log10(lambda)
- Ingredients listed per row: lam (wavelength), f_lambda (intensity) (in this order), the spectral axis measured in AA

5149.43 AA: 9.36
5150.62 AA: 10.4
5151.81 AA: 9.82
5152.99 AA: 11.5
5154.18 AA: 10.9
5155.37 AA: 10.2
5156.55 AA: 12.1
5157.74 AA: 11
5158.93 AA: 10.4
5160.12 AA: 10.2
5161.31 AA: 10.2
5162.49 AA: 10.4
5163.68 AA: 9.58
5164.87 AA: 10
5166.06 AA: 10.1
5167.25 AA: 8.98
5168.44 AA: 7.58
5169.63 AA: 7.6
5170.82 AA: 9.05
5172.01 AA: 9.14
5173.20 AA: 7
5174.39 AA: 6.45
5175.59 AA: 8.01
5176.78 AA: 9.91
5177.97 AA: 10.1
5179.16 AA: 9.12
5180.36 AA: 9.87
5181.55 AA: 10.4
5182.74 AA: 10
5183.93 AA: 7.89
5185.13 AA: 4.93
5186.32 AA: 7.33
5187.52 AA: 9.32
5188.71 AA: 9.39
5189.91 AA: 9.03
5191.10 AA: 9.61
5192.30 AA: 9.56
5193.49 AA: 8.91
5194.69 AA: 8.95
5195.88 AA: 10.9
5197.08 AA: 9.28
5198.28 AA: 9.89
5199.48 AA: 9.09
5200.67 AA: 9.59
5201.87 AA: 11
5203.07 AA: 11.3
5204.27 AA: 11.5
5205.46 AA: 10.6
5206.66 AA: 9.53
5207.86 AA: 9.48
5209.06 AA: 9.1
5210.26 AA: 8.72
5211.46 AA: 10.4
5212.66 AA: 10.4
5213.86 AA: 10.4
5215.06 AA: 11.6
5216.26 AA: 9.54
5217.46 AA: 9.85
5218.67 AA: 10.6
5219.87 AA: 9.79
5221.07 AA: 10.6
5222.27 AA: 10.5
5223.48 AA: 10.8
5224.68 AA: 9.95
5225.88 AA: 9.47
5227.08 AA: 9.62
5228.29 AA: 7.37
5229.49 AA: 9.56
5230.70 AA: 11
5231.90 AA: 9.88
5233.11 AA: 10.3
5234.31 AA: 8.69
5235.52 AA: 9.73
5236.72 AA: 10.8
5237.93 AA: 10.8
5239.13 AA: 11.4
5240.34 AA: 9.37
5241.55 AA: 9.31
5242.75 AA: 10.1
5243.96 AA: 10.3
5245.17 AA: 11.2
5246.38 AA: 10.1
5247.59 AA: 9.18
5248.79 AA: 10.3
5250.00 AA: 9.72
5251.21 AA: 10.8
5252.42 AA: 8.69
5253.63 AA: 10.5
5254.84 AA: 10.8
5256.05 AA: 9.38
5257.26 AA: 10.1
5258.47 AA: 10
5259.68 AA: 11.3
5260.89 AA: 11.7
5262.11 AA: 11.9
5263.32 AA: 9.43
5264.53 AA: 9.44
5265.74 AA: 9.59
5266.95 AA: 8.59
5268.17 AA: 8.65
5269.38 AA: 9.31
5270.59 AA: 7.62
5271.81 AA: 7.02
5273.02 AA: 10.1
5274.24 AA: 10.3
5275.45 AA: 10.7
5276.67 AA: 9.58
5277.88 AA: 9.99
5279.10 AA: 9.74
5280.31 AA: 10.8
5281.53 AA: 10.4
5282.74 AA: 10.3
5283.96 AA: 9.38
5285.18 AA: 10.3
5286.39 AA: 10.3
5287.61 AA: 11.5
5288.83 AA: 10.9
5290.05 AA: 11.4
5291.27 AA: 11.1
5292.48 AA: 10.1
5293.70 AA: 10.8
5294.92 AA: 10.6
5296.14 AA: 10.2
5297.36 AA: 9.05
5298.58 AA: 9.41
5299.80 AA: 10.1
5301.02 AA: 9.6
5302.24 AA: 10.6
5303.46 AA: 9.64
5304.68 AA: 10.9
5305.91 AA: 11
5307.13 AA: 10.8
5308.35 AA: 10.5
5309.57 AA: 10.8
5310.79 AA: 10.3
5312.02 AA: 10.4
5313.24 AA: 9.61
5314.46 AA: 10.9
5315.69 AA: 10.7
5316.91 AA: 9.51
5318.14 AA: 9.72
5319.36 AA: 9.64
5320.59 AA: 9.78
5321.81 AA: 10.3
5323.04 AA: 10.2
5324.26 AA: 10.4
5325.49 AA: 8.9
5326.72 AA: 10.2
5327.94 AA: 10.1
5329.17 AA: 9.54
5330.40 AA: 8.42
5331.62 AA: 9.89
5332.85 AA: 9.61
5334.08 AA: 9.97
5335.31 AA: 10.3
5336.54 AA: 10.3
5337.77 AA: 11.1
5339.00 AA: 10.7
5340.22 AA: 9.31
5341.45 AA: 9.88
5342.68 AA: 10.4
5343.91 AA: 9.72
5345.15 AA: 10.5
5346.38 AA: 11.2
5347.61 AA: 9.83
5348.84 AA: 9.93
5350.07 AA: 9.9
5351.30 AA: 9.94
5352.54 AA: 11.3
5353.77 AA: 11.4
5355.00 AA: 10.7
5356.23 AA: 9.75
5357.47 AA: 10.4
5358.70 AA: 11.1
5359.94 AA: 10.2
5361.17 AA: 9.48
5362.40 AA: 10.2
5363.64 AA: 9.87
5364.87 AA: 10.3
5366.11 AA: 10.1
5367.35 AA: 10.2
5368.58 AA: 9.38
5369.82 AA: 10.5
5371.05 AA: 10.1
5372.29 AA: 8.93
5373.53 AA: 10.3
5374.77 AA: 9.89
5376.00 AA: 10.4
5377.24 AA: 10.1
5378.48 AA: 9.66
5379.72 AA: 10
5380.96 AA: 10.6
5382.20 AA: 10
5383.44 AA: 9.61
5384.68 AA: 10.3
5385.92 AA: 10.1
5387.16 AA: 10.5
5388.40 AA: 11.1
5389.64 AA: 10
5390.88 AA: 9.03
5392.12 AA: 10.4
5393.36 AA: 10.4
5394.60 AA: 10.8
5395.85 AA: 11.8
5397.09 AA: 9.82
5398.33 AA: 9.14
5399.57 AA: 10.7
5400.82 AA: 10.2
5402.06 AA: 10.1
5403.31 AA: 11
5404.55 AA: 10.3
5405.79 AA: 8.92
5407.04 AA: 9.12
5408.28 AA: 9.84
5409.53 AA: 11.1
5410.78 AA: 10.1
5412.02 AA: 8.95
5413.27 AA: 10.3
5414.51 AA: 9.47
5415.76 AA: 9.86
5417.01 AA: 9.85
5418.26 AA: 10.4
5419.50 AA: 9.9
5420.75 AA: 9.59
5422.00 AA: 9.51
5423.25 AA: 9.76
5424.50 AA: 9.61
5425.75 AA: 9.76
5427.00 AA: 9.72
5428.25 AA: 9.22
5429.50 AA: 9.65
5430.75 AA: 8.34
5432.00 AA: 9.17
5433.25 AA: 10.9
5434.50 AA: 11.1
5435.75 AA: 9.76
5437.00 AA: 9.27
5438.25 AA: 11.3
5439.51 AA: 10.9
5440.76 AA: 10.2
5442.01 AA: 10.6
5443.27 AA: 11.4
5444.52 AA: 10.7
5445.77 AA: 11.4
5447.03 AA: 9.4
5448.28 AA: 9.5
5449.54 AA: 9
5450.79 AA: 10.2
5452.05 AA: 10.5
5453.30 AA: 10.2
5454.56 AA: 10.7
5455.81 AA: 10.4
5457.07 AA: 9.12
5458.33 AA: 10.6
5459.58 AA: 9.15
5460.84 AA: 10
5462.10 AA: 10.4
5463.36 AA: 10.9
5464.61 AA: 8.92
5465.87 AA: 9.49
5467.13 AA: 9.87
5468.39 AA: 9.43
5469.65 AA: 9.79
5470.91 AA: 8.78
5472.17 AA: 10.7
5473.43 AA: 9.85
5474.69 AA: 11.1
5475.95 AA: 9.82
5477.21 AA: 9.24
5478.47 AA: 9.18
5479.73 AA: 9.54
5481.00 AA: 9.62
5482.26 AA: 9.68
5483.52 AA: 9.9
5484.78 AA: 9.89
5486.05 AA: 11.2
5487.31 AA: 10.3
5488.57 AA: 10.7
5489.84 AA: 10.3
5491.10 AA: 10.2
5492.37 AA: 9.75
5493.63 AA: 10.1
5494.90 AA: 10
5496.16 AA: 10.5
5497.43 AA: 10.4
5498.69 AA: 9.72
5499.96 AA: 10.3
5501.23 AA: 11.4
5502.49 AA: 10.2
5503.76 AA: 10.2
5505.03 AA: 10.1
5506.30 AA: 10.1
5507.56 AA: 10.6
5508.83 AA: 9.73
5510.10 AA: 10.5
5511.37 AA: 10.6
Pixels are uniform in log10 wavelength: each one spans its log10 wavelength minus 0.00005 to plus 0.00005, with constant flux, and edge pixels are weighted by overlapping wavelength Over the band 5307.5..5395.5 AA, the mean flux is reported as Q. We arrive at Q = 10.1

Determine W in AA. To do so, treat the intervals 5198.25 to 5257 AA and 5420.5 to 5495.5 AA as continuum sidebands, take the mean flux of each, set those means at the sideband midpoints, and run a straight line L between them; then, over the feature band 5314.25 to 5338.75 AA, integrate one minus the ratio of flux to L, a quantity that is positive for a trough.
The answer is 0.14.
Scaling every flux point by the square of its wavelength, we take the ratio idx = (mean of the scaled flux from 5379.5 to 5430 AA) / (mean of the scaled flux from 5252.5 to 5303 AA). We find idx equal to 1.0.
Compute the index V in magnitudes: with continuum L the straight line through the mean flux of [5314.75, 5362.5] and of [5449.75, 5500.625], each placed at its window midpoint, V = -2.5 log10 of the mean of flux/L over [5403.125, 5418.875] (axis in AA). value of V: 0.02 mag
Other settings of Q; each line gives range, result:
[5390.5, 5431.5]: 9.9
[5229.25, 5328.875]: 10.1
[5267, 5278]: 9.18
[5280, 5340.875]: 10.2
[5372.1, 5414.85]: 10.1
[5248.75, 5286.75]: 9.89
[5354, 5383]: 10.1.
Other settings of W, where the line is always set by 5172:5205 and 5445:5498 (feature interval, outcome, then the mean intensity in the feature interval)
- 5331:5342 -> -0.6 AA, 10.1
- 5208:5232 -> -1.7 AA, 9.95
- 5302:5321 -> -1.5 AA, 10.3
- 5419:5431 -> 0.4 AA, 9.53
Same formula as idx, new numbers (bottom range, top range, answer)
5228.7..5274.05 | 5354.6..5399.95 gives 1.08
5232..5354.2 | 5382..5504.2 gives 1.05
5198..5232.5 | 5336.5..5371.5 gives 1.08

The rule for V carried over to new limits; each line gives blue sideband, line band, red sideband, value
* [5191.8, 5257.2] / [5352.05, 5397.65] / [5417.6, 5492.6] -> -0.03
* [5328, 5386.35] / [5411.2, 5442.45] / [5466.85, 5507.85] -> 0.02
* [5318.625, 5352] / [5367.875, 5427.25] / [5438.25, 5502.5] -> 0.00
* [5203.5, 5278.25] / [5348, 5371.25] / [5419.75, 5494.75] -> -0.03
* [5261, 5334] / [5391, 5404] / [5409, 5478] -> -0.04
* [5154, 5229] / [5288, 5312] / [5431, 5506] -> -0.07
